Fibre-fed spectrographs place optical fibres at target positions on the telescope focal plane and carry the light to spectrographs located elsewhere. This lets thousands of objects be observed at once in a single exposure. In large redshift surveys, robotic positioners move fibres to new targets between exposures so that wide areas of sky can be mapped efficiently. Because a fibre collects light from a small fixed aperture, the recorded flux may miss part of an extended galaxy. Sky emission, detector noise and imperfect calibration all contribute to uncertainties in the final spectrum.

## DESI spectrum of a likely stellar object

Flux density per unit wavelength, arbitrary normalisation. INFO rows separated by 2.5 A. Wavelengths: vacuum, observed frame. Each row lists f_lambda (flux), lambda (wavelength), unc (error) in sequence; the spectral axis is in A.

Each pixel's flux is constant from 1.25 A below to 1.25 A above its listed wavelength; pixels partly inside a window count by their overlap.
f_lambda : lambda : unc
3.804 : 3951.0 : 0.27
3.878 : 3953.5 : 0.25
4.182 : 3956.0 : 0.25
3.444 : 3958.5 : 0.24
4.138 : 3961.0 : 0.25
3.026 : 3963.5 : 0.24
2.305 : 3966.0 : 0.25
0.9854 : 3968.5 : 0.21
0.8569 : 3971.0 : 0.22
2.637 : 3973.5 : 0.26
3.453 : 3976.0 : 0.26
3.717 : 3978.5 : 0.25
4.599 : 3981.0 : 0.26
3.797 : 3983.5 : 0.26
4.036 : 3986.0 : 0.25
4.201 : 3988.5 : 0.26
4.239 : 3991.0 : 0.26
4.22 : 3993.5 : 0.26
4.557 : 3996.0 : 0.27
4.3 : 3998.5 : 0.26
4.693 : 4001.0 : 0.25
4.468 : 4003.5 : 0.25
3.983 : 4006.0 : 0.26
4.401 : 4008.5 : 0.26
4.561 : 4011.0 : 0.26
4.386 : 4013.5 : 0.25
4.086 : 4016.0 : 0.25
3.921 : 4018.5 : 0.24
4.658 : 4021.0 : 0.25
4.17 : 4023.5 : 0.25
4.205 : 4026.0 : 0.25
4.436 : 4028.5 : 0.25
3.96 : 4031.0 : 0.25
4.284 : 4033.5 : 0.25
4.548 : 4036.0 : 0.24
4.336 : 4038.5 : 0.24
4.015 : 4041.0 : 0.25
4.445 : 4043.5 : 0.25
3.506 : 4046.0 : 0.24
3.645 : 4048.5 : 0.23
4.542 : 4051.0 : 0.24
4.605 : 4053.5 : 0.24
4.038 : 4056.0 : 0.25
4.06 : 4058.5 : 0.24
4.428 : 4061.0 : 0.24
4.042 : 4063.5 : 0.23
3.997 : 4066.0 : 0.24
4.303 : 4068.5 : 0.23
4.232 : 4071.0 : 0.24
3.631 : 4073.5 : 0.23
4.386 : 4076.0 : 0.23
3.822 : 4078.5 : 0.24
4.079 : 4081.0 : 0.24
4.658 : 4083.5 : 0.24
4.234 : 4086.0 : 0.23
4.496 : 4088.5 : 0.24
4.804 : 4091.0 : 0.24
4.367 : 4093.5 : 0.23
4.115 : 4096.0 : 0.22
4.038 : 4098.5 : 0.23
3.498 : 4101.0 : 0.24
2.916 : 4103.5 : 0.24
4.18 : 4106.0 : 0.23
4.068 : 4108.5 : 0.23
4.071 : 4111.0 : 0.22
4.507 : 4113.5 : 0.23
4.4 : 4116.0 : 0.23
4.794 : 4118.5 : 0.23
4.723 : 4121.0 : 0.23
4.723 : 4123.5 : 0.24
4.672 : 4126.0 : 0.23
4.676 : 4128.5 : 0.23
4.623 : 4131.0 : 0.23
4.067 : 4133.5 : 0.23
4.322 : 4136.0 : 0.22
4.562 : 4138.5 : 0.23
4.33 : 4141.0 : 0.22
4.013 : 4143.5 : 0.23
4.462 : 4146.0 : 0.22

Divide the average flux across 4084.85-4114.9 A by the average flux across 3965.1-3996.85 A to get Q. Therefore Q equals 1.23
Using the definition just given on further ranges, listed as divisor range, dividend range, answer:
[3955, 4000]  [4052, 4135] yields 1.22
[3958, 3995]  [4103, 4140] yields 1.32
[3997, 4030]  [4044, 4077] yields 0.95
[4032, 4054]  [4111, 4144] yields 1.07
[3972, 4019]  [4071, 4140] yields 1.04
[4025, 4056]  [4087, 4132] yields 1.03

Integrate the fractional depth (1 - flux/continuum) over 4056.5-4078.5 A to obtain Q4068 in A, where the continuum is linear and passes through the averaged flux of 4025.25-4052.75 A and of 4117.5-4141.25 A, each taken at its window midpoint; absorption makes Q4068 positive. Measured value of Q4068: 1.0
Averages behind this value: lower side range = 4.18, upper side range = 4.56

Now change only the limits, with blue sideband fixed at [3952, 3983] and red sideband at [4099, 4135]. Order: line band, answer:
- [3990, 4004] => -4.4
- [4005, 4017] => -2.9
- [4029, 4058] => -3.7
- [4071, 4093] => -1.4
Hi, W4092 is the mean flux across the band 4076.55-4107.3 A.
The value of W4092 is 4.11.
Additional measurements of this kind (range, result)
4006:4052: 4.22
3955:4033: 3.83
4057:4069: 4.15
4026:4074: 4.17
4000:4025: 4.33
